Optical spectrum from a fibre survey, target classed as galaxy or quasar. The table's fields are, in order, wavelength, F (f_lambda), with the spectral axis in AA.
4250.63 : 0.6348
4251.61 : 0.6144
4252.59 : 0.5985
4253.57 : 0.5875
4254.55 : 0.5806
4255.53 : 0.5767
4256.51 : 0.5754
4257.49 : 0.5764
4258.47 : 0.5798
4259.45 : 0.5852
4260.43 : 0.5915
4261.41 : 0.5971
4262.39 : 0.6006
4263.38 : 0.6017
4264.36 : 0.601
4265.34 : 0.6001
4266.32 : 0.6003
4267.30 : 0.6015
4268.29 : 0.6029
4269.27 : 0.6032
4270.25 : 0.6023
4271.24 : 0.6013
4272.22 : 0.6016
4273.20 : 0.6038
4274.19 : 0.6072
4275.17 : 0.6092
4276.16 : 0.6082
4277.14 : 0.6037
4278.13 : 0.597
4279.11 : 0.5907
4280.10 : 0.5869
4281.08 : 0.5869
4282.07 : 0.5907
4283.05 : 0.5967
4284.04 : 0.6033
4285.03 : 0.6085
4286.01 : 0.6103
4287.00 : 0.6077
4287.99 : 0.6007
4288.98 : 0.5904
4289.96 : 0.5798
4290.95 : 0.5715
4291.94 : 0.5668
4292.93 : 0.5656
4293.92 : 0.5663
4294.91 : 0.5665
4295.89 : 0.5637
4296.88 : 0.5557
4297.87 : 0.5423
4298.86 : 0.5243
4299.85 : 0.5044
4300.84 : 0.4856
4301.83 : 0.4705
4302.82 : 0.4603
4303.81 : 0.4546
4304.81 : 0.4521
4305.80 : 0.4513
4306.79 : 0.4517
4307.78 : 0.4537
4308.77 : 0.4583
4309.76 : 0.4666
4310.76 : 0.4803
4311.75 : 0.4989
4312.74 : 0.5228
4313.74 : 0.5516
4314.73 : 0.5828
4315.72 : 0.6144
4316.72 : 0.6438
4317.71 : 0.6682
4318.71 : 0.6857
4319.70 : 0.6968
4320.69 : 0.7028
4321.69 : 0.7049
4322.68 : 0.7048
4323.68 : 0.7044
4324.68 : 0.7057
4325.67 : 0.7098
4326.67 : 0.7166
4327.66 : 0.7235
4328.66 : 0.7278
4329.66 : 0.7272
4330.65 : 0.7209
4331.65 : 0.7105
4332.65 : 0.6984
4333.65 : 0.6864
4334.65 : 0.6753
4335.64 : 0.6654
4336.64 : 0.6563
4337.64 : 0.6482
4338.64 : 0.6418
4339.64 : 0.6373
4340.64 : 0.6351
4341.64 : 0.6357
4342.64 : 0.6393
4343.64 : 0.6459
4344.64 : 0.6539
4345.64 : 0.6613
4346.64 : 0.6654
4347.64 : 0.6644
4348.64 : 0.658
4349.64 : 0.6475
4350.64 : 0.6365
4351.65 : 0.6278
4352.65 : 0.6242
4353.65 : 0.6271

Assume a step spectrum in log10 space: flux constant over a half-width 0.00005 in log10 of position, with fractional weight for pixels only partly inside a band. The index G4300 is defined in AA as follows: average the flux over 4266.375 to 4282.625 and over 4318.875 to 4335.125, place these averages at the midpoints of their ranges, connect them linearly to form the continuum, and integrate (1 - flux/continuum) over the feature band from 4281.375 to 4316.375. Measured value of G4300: 6.0 AA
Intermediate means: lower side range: 0.6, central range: 0.537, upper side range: 0.707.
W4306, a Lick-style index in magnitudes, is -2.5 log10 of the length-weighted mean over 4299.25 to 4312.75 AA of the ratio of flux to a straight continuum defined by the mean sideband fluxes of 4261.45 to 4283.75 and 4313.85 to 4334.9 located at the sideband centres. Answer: 0.36 mag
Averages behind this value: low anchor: 0.6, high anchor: 0.689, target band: 0.471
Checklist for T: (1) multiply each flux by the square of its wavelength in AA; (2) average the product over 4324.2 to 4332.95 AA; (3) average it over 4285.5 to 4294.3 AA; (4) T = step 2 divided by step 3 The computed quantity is 1.25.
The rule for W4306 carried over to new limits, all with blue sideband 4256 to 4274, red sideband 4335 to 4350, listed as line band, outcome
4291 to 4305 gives 0.184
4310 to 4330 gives -0.025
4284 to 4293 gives 0.039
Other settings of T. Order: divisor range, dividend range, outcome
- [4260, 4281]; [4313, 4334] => 1.17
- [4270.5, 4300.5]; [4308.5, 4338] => 1.13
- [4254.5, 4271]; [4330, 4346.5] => 1.16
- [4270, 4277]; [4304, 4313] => 0.79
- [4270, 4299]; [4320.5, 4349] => 1.18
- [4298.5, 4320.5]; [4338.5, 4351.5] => 1.24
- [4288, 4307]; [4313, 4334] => 1.32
